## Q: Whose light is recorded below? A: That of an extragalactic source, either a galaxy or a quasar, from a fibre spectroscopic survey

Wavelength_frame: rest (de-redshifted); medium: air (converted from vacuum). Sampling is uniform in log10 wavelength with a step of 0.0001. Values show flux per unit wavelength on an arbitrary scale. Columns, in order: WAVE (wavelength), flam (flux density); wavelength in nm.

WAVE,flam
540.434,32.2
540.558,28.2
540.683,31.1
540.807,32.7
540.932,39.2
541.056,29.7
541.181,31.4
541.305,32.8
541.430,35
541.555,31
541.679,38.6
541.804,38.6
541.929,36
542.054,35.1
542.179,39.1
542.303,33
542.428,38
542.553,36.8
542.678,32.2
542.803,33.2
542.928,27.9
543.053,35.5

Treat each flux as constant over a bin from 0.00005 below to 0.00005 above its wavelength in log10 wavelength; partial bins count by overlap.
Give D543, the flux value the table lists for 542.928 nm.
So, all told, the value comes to 27.9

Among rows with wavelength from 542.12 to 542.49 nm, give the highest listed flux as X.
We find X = 39.1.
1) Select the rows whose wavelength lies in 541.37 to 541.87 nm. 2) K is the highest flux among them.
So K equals 38.6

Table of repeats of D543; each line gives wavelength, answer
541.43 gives 35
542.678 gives 32.2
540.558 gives 28.2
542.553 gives 36.8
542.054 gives 35.1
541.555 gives 31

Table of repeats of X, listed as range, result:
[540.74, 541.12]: 39.2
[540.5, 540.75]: 31.1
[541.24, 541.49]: 35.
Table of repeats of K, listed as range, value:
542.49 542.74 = 36.8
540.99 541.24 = 31.4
